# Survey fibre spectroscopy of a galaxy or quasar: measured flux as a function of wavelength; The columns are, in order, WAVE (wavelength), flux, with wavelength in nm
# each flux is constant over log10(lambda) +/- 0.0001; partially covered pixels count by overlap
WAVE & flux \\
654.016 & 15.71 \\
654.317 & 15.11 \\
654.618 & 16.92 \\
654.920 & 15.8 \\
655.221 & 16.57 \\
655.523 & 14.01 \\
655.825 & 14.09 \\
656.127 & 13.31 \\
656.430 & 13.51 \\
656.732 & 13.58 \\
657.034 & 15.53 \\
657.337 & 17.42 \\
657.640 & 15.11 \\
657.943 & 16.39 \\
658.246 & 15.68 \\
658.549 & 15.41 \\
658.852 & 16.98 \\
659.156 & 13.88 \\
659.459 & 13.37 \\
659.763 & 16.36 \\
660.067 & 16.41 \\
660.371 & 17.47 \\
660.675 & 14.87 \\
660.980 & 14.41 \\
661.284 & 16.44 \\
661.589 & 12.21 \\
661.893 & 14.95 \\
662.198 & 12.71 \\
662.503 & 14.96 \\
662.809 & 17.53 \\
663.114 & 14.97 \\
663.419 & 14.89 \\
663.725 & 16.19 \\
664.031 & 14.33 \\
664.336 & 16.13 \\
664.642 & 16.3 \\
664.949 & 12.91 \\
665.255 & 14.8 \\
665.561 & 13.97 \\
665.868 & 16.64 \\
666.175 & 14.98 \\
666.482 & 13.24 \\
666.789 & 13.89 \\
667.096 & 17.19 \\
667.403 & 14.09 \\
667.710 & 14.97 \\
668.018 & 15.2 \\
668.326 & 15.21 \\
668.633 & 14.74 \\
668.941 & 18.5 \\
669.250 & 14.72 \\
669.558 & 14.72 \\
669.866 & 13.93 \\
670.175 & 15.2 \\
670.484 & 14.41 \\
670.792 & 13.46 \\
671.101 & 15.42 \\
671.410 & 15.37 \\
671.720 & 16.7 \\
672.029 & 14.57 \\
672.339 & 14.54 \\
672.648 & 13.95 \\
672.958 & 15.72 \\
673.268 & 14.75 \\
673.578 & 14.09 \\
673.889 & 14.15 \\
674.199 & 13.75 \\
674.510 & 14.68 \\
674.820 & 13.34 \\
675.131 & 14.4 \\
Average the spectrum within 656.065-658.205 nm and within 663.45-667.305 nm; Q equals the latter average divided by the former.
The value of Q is 1.0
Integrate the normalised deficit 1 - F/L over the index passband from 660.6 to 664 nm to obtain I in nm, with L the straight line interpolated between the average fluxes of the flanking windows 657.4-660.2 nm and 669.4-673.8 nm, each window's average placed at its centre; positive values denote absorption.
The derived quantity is 0.098 nm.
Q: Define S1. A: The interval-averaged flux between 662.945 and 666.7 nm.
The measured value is 14.9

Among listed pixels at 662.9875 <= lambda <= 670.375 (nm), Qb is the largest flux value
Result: 18.5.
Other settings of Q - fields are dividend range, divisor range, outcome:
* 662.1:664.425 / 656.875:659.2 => 0.96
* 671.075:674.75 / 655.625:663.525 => 0.98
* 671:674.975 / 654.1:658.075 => 0.97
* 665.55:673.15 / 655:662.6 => 1.00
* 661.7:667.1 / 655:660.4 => 0.98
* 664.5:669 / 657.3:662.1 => 0.98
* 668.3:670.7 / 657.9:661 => 0.97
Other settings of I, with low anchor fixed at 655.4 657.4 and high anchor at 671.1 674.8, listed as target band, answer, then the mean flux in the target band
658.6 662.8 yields -0.18 nm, 15.1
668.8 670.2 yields -0.07 nm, 15.4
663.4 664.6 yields -0.08 nm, 15.5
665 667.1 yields -0.02 nm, 14.7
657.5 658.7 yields -0.10 nm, 15.7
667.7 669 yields -0.09 nm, 15.6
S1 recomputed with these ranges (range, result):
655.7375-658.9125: 15.2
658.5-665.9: 15.1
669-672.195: 15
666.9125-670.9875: 15.1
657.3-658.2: 16.1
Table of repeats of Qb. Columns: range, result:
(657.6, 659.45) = 16.98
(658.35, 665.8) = 17.53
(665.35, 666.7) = 16.64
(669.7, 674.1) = 16.7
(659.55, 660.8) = 17.47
